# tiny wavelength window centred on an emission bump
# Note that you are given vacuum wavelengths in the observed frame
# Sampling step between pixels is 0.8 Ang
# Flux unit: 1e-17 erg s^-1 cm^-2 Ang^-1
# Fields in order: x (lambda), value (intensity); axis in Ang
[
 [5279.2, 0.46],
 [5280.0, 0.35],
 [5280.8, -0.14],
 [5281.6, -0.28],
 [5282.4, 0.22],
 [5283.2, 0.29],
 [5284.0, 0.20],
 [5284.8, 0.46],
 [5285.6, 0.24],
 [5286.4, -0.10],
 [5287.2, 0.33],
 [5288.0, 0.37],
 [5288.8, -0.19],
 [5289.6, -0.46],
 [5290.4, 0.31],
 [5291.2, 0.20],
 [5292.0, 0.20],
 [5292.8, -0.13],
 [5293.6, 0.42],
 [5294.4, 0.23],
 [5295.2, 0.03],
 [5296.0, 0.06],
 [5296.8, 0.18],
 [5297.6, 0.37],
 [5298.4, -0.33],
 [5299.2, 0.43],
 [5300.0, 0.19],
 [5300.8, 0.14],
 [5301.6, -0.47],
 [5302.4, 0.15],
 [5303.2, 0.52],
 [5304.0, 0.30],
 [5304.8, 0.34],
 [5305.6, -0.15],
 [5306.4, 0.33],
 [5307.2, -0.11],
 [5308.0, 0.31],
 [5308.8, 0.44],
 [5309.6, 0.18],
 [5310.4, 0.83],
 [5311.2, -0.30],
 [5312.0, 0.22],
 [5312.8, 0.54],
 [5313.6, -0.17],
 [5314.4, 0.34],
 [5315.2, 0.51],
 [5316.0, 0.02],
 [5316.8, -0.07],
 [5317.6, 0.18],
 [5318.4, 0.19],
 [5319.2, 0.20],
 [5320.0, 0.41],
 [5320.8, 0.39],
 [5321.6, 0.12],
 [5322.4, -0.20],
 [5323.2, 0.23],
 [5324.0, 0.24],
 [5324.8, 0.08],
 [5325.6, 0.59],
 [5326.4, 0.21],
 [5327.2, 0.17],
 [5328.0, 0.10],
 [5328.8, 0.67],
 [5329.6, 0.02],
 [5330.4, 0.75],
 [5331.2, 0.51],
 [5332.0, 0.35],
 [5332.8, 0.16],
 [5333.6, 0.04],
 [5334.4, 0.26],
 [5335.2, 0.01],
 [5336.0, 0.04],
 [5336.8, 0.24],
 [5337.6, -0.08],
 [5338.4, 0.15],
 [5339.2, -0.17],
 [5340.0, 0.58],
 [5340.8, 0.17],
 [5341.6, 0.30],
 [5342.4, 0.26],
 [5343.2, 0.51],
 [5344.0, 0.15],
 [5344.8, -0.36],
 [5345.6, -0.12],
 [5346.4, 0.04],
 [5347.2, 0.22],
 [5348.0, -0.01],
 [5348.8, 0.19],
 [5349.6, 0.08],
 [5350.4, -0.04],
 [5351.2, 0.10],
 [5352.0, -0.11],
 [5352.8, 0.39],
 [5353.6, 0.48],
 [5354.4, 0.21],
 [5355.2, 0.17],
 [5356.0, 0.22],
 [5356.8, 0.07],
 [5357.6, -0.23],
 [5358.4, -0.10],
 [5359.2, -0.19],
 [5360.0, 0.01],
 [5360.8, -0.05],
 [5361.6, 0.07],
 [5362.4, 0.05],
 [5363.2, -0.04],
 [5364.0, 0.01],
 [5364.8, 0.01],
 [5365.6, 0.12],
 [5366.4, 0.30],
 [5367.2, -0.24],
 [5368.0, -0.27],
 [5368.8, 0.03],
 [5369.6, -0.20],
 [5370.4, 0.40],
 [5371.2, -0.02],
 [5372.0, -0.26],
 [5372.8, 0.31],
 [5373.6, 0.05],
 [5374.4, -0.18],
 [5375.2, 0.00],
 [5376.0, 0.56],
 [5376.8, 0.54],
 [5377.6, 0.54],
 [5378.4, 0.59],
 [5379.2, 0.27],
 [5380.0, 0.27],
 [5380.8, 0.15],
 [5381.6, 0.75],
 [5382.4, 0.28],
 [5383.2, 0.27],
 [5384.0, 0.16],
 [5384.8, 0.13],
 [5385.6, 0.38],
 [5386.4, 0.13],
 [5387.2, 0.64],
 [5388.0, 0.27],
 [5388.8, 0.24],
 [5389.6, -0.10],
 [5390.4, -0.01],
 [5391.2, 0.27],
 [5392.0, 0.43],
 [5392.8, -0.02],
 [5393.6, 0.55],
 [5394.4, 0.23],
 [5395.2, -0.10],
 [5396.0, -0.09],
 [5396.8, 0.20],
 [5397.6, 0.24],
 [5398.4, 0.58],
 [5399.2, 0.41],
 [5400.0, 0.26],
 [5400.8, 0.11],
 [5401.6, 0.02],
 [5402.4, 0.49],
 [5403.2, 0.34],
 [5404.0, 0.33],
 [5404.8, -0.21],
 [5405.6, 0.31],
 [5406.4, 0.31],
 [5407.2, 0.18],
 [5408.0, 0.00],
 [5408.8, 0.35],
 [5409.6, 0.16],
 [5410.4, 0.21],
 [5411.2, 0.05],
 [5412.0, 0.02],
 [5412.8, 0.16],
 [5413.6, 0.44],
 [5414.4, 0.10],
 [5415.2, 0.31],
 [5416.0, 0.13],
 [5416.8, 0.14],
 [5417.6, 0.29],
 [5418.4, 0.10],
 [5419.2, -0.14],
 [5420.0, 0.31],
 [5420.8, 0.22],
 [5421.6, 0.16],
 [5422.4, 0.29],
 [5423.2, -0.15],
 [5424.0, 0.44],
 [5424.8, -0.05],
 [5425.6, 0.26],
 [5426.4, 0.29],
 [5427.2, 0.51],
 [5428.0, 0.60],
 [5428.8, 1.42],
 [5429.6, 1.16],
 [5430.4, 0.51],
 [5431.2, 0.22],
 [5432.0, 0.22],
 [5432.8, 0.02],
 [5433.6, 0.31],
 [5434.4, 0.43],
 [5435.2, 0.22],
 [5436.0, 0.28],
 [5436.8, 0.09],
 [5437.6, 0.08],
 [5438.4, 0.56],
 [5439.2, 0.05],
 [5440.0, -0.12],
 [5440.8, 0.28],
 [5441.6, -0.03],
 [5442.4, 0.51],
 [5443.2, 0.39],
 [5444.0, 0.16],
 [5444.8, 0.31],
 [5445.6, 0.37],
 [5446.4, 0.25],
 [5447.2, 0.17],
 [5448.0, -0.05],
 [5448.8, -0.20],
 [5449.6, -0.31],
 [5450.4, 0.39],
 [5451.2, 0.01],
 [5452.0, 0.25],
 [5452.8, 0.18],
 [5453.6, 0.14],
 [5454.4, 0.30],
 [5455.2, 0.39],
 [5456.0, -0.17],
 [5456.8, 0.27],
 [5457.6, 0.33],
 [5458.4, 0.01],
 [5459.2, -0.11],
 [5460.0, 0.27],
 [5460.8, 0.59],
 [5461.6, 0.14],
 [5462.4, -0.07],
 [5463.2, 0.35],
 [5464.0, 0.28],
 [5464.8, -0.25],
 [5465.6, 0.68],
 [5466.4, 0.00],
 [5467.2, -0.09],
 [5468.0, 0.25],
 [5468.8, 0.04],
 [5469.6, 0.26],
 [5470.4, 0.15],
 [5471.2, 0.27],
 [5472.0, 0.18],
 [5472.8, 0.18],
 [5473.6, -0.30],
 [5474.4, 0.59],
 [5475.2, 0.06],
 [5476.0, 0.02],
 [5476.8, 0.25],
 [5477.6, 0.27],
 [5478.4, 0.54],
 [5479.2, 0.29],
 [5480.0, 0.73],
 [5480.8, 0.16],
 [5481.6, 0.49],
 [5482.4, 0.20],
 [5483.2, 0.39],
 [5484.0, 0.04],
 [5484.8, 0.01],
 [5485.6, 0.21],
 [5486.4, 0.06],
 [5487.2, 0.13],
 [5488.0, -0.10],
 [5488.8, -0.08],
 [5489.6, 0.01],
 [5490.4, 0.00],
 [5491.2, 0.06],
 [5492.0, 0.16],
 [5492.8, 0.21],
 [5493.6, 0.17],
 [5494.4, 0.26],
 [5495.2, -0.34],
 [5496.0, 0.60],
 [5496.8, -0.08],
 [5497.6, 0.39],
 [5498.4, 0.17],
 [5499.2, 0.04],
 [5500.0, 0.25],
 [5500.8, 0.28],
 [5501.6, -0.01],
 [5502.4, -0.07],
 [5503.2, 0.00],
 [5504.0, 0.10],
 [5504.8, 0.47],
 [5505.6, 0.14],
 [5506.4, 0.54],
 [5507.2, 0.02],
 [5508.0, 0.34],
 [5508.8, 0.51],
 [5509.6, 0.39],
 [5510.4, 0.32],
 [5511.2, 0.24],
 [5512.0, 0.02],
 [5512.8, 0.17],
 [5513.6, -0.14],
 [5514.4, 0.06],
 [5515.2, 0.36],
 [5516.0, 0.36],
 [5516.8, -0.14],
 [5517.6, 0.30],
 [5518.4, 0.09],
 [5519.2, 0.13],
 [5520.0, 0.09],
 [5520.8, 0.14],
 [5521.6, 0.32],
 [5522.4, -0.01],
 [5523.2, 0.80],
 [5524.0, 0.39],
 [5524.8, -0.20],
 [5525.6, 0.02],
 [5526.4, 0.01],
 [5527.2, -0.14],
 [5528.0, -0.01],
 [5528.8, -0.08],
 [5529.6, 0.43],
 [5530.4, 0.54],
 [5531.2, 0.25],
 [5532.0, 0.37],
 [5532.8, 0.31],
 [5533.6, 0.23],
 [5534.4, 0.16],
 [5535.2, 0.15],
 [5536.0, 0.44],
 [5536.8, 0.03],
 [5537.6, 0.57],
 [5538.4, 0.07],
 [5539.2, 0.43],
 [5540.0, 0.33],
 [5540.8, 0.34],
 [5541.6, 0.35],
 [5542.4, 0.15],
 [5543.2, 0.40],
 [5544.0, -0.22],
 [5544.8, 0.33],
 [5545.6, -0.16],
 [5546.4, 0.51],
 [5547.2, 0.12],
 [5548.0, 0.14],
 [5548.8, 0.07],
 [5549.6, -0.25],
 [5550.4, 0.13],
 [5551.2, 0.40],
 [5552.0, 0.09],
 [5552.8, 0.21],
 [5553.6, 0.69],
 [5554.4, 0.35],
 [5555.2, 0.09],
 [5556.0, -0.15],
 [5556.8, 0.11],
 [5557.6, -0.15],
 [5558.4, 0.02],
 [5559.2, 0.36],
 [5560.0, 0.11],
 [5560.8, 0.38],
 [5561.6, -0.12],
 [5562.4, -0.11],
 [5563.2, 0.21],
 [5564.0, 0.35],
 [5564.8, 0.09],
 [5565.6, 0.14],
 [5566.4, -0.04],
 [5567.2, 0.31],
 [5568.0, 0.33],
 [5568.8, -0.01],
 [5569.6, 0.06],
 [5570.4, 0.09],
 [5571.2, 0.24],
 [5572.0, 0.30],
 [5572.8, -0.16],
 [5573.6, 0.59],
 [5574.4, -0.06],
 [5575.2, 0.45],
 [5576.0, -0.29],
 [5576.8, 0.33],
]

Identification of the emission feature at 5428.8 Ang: [O III]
